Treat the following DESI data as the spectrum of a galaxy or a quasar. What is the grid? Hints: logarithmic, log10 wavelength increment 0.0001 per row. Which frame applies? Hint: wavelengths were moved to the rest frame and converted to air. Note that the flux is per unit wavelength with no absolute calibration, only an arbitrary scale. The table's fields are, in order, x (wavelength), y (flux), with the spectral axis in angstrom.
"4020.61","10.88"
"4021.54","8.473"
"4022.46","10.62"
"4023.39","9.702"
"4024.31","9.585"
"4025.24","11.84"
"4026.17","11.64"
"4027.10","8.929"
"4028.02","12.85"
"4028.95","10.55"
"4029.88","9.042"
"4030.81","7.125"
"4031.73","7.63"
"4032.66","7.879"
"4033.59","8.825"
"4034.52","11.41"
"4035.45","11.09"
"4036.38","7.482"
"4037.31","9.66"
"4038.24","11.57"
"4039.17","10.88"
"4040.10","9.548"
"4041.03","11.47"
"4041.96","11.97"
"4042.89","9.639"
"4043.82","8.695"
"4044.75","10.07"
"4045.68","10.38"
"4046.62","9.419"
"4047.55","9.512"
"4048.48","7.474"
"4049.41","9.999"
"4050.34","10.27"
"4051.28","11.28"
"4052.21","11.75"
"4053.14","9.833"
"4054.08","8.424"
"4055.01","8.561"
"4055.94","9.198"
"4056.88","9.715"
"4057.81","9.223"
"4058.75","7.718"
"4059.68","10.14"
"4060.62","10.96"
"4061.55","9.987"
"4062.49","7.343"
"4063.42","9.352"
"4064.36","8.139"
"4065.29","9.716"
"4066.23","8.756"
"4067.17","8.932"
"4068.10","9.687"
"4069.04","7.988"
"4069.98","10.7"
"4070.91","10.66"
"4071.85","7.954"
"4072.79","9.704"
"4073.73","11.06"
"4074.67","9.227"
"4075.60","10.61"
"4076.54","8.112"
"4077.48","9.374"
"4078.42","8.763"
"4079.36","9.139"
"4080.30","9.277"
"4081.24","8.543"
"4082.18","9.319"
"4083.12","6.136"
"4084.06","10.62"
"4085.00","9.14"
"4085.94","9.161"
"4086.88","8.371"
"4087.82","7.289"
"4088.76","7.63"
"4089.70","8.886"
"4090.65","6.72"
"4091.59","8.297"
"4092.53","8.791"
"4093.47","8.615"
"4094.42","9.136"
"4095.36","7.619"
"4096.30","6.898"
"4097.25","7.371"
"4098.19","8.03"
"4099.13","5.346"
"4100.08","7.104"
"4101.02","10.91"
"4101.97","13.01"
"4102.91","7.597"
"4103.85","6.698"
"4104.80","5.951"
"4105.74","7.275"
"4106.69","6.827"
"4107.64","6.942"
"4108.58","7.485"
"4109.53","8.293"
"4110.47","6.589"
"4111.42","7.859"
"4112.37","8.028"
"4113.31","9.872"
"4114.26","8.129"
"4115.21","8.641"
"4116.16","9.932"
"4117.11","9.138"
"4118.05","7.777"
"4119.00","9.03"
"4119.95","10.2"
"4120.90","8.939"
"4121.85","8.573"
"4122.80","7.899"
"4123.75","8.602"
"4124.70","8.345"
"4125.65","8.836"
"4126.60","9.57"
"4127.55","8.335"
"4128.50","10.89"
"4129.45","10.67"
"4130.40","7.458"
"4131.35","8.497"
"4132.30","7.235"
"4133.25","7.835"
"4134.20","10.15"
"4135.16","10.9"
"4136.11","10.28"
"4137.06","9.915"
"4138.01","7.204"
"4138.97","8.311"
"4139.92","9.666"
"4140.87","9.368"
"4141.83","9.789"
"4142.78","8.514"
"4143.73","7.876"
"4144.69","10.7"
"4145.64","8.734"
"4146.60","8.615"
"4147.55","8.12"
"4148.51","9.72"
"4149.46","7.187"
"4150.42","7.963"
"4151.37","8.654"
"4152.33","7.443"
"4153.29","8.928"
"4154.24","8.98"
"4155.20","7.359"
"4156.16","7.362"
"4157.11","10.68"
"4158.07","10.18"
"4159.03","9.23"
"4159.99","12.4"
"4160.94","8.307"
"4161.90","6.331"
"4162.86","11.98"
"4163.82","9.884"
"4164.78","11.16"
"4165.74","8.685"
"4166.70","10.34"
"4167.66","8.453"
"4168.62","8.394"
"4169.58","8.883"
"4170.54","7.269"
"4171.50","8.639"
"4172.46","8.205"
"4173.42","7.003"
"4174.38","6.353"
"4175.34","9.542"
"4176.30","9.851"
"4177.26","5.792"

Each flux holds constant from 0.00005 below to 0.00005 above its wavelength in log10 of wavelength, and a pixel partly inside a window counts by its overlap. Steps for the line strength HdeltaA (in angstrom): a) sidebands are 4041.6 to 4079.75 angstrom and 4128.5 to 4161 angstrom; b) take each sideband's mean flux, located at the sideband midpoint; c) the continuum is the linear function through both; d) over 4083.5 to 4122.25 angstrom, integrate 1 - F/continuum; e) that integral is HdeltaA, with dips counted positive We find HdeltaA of 4.1 angstrom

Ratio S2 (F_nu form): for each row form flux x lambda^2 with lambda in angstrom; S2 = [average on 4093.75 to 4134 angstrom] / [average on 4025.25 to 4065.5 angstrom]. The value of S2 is 0.89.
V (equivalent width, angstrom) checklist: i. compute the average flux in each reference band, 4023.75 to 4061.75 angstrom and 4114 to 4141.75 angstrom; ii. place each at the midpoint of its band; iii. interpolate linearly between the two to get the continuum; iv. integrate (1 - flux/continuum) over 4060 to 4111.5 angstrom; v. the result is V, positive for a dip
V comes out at 4.7 angstrom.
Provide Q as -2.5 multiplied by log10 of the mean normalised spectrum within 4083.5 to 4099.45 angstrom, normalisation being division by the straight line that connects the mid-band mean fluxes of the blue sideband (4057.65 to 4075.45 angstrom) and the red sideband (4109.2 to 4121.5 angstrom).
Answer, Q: 0.11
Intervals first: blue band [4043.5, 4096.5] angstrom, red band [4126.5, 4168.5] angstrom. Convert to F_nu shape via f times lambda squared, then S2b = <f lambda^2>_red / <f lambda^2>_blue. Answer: 1.0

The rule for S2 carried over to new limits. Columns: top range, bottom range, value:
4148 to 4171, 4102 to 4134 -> 1.09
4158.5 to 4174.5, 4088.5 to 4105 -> 1.15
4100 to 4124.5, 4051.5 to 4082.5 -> 0.92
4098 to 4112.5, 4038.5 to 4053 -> 0.78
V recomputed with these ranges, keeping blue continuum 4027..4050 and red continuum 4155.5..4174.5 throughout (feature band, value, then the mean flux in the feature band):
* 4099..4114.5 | 2.4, 7.93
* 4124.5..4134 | 0.4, 8.83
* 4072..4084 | 0.5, 9.12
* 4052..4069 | 0.7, 9.23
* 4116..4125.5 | 0.5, 8.81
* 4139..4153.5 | 0.6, 8.73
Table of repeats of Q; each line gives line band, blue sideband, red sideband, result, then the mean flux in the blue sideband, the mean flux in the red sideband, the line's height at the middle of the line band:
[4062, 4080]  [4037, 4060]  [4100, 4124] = 0.01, 9.86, 8.38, 9.33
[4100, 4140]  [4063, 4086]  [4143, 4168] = 0.06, 9.2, 9.05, 9.11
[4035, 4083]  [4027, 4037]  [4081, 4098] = -0.08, 9.37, 8.24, 8.84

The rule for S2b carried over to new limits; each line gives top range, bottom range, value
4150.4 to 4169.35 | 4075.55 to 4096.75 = 1.12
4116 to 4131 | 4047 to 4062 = 0.97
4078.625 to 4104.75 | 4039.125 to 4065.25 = 0.88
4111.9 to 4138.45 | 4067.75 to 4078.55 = 0.97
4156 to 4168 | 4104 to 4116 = 1.29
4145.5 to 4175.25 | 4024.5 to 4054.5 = 0.94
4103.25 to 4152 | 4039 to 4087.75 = 0.94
